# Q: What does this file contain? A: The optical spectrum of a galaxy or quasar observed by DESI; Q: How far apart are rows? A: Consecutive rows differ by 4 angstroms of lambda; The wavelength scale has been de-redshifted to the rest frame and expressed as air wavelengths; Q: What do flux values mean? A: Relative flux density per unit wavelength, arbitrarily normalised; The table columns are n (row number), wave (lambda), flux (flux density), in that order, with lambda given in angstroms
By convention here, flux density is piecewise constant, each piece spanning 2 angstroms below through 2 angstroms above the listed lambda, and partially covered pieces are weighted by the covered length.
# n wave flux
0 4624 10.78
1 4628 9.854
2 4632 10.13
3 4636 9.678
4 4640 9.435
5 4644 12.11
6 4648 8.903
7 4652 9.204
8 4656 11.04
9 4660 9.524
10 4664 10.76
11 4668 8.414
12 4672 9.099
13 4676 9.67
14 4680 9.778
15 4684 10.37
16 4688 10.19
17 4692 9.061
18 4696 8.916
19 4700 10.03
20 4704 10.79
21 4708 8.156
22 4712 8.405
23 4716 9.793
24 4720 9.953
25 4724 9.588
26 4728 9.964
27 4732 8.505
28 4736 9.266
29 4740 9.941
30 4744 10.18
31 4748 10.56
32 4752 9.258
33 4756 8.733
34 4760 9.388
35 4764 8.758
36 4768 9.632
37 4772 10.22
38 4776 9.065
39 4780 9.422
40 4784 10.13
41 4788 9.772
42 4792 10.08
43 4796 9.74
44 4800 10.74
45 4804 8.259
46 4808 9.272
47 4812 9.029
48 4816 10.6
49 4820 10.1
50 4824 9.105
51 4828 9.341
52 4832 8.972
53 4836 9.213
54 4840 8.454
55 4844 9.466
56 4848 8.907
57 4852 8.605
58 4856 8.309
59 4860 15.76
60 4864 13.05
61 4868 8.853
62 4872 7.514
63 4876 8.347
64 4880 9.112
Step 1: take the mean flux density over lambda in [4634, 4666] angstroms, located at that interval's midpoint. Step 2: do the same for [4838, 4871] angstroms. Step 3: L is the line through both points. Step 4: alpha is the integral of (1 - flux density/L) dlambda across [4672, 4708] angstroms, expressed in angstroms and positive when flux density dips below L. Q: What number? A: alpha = 1.3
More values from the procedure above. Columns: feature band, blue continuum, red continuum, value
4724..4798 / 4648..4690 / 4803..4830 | -0.28 angstroms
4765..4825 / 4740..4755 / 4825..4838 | -1.16 angstroms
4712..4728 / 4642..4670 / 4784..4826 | 0.38 angstroms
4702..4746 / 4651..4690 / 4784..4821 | 1.28 angstroms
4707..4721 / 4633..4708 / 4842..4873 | 1.12 angstroms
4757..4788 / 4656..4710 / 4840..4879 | 0.66 angstroms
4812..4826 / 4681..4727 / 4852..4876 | 0.43 angstroms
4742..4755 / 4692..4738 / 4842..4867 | -0.30 angstroms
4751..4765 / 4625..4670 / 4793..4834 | 0.91 angstroms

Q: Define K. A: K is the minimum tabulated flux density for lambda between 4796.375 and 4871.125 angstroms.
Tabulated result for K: 8.259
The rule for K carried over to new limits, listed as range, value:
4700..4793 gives 8.156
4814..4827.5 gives 9.105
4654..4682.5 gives 8.414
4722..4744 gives 8.505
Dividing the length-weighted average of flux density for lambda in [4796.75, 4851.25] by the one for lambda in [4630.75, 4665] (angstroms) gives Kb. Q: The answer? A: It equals 0.9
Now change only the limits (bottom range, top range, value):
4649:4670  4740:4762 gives 0.99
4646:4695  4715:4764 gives 0.99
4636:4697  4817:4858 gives 0.93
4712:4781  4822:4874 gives 1.02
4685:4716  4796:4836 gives 1.01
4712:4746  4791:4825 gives 1.01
